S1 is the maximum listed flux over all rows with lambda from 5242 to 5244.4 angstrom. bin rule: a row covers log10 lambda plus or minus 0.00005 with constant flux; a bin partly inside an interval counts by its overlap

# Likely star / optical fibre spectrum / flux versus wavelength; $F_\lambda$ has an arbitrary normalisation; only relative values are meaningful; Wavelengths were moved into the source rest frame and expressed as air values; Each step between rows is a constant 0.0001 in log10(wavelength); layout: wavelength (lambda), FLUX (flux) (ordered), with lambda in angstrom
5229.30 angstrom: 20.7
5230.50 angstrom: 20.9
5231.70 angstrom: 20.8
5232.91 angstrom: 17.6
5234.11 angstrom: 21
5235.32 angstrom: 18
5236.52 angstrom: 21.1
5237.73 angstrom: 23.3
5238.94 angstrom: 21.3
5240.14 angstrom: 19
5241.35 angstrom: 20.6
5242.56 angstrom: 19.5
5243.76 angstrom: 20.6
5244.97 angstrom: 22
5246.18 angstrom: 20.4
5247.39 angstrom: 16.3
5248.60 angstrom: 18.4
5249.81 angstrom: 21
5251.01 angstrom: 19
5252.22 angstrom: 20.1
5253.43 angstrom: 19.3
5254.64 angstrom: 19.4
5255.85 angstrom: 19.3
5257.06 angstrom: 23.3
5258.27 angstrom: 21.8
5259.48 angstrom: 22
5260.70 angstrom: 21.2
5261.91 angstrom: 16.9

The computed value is 20.6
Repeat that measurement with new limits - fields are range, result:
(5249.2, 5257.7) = 23.3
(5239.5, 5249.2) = 22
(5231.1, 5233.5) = 20.8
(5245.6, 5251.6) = 21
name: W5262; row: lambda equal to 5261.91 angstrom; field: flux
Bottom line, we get 16.9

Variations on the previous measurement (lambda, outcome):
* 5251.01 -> 19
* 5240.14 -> 19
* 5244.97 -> 22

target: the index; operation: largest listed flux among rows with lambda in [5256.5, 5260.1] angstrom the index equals 23.3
